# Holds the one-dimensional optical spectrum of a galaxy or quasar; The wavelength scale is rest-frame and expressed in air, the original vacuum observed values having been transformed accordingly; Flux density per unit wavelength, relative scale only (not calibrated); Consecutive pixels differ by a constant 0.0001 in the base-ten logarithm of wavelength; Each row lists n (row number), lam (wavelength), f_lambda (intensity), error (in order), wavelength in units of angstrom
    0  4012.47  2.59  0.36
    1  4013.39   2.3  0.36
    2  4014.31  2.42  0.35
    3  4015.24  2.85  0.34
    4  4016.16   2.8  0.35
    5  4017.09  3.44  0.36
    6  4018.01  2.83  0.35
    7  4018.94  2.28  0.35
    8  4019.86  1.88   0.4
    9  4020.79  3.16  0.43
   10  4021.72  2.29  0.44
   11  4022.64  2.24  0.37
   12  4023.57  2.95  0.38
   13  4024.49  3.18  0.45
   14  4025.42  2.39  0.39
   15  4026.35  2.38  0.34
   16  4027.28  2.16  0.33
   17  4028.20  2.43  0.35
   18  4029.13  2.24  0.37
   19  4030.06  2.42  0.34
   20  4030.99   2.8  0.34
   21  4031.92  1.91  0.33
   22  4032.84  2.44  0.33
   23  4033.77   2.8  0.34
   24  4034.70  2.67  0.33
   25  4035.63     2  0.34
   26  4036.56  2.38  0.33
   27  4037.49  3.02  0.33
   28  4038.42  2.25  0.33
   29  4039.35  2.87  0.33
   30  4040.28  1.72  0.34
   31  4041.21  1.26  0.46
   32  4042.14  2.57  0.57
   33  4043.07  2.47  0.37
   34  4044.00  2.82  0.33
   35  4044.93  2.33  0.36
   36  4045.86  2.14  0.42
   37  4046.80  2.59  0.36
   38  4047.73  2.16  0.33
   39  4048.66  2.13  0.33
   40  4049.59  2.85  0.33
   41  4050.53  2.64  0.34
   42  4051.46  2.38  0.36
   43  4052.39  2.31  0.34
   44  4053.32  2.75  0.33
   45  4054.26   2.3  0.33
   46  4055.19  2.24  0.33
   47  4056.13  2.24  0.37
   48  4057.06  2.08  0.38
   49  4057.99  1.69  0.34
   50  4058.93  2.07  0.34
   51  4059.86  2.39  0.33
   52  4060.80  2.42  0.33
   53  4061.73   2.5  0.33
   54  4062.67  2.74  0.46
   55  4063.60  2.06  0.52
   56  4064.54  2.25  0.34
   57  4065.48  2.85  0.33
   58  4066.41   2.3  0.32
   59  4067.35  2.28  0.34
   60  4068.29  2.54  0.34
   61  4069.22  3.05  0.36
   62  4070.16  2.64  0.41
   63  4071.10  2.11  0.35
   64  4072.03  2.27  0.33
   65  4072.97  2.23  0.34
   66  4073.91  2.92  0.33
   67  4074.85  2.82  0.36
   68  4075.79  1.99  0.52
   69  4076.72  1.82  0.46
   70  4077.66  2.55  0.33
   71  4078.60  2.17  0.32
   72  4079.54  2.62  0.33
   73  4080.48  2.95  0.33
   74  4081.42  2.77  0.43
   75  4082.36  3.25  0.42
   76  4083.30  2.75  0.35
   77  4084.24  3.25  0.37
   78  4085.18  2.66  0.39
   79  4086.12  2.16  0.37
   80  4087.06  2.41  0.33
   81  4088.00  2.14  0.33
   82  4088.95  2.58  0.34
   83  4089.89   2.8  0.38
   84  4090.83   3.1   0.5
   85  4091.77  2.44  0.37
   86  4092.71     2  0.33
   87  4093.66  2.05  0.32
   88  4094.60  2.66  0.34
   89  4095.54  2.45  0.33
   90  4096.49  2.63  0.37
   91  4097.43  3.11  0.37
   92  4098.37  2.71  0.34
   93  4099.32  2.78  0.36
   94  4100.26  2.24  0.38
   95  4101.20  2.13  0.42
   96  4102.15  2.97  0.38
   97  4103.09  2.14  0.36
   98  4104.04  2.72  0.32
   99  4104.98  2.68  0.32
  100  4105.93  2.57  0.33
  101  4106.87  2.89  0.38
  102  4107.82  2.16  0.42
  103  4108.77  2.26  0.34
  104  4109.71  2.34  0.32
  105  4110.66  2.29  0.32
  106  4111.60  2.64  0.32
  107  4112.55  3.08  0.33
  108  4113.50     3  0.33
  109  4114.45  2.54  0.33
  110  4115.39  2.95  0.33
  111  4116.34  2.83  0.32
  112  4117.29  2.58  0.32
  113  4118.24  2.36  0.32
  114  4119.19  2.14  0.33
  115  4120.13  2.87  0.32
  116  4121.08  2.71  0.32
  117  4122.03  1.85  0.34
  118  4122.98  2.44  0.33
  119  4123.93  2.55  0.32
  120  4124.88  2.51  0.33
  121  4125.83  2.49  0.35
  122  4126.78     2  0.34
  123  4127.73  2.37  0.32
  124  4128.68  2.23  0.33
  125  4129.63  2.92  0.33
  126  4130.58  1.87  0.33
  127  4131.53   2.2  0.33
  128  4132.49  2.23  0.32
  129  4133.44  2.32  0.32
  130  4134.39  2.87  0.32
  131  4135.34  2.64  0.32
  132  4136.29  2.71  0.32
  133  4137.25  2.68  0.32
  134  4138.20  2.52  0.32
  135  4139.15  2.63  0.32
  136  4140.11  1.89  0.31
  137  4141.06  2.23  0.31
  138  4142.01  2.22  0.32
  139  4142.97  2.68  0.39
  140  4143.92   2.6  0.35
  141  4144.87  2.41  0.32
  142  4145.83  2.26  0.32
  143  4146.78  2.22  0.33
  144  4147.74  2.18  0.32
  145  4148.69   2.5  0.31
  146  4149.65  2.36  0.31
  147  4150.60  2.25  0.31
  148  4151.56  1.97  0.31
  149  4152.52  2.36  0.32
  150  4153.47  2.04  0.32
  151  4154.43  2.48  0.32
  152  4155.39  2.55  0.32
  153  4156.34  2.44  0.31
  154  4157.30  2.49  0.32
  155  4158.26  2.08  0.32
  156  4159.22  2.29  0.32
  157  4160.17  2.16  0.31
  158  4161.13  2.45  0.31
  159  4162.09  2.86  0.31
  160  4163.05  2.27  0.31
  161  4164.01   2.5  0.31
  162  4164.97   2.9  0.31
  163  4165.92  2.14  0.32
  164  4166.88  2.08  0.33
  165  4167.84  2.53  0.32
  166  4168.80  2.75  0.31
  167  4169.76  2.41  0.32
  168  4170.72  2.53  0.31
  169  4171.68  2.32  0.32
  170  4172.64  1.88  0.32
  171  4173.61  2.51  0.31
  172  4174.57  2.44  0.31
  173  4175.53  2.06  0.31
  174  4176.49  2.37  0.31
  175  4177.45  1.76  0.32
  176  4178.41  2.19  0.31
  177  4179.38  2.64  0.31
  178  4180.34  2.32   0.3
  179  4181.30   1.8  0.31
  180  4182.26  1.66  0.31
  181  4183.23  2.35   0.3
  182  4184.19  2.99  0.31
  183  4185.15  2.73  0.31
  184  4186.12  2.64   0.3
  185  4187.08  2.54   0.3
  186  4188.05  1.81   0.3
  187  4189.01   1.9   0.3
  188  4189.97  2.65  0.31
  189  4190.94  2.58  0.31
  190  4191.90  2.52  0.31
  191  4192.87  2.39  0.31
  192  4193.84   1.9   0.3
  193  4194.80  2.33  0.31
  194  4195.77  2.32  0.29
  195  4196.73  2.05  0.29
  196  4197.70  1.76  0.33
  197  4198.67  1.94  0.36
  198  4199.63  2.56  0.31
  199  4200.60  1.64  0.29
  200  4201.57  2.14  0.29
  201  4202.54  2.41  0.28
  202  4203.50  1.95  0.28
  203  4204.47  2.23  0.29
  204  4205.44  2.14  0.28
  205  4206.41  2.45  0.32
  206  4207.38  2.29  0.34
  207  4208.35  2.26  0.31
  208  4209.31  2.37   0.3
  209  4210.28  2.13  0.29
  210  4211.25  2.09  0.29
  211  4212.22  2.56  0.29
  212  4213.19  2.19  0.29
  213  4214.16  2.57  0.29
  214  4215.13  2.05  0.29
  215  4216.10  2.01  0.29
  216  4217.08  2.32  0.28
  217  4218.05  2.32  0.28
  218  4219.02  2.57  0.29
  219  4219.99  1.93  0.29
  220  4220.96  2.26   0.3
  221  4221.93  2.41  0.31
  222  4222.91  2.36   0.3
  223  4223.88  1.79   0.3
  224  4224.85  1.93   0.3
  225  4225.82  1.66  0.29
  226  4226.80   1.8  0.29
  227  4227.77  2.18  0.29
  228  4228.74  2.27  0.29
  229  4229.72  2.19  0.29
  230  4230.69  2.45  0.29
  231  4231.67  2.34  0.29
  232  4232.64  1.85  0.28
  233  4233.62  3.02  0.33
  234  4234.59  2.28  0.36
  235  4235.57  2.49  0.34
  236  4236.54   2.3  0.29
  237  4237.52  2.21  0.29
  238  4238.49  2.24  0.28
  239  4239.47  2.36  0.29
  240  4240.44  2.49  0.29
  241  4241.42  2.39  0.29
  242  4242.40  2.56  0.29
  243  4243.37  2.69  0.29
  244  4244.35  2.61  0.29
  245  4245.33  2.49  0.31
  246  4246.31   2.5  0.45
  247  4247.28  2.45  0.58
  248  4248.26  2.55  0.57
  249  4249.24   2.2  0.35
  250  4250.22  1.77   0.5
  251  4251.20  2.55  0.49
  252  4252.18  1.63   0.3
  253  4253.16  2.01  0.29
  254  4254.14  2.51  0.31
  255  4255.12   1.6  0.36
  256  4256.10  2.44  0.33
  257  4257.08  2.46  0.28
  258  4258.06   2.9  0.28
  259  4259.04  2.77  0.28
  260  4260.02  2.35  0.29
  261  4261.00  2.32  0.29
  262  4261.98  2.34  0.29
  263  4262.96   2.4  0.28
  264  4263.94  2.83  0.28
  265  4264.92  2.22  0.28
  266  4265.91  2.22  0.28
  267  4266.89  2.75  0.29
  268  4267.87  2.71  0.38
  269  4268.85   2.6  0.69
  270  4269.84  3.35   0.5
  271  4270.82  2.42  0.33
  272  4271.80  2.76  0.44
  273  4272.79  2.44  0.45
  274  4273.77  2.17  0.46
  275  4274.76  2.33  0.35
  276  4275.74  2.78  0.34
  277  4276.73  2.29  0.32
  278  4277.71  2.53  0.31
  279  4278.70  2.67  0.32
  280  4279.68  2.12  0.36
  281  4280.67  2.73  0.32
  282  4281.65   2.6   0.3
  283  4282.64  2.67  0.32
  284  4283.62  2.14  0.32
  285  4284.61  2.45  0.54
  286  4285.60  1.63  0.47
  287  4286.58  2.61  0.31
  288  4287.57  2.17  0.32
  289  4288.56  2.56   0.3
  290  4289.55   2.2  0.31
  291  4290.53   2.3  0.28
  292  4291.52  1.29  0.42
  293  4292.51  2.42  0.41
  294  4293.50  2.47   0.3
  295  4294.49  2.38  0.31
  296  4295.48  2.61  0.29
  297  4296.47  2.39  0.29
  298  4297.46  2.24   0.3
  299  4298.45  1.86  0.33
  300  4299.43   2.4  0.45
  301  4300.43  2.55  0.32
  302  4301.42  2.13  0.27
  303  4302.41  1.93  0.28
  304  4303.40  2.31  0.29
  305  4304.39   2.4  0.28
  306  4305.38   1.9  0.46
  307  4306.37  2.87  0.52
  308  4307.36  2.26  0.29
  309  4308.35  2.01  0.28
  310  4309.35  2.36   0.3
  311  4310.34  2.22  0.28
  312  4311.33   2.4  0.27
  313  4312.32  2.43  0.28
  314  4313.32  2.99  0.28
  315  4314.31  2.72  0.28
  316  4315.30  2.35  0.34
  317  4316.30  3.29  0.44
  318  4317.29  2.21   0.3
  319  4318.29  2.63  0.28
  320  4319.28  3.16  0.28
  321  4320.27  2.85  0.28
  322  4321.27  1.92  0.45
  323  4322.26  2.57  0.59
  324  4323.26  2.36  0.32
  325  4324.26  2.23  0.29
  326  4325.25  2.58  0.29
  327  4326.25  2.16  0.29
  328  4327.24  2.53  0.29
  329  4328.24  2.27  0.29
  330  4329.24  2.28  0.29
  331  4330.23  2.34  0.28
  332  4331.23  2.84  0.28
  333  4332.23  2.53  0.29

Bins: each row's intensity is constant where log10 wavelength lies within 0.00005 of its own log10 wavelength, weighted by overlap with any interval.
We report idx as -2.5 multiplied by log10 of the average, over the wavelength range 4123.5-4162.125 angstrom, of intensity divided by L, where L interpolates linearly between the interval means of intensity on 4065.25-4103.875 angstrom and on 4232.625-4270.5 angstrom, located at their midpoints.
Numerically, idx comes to 0.056 mag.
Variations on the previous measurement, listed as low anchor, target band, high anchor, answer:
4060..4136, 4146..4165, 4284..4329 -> 0.06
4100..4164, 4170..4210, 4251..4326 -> 0.08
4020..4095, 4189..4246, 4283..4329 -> 0.06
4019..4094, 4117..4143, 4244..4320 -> 0.01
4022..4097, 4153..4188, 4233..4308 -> 0.03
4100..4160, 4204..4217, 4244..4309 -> 0.07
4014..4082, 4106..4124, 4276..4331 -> -0.05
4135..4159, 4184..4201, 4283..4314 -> 0.03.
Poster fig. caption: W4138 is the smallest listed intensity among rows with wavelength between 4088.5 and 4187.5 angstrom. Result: 1.66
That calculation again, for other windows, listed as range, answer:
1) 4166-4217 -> 1.64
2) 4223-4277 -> 1.6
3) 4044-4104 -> 1.69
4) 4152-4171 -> 2.04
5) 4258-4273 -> 2.22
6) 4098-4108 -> 2.13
